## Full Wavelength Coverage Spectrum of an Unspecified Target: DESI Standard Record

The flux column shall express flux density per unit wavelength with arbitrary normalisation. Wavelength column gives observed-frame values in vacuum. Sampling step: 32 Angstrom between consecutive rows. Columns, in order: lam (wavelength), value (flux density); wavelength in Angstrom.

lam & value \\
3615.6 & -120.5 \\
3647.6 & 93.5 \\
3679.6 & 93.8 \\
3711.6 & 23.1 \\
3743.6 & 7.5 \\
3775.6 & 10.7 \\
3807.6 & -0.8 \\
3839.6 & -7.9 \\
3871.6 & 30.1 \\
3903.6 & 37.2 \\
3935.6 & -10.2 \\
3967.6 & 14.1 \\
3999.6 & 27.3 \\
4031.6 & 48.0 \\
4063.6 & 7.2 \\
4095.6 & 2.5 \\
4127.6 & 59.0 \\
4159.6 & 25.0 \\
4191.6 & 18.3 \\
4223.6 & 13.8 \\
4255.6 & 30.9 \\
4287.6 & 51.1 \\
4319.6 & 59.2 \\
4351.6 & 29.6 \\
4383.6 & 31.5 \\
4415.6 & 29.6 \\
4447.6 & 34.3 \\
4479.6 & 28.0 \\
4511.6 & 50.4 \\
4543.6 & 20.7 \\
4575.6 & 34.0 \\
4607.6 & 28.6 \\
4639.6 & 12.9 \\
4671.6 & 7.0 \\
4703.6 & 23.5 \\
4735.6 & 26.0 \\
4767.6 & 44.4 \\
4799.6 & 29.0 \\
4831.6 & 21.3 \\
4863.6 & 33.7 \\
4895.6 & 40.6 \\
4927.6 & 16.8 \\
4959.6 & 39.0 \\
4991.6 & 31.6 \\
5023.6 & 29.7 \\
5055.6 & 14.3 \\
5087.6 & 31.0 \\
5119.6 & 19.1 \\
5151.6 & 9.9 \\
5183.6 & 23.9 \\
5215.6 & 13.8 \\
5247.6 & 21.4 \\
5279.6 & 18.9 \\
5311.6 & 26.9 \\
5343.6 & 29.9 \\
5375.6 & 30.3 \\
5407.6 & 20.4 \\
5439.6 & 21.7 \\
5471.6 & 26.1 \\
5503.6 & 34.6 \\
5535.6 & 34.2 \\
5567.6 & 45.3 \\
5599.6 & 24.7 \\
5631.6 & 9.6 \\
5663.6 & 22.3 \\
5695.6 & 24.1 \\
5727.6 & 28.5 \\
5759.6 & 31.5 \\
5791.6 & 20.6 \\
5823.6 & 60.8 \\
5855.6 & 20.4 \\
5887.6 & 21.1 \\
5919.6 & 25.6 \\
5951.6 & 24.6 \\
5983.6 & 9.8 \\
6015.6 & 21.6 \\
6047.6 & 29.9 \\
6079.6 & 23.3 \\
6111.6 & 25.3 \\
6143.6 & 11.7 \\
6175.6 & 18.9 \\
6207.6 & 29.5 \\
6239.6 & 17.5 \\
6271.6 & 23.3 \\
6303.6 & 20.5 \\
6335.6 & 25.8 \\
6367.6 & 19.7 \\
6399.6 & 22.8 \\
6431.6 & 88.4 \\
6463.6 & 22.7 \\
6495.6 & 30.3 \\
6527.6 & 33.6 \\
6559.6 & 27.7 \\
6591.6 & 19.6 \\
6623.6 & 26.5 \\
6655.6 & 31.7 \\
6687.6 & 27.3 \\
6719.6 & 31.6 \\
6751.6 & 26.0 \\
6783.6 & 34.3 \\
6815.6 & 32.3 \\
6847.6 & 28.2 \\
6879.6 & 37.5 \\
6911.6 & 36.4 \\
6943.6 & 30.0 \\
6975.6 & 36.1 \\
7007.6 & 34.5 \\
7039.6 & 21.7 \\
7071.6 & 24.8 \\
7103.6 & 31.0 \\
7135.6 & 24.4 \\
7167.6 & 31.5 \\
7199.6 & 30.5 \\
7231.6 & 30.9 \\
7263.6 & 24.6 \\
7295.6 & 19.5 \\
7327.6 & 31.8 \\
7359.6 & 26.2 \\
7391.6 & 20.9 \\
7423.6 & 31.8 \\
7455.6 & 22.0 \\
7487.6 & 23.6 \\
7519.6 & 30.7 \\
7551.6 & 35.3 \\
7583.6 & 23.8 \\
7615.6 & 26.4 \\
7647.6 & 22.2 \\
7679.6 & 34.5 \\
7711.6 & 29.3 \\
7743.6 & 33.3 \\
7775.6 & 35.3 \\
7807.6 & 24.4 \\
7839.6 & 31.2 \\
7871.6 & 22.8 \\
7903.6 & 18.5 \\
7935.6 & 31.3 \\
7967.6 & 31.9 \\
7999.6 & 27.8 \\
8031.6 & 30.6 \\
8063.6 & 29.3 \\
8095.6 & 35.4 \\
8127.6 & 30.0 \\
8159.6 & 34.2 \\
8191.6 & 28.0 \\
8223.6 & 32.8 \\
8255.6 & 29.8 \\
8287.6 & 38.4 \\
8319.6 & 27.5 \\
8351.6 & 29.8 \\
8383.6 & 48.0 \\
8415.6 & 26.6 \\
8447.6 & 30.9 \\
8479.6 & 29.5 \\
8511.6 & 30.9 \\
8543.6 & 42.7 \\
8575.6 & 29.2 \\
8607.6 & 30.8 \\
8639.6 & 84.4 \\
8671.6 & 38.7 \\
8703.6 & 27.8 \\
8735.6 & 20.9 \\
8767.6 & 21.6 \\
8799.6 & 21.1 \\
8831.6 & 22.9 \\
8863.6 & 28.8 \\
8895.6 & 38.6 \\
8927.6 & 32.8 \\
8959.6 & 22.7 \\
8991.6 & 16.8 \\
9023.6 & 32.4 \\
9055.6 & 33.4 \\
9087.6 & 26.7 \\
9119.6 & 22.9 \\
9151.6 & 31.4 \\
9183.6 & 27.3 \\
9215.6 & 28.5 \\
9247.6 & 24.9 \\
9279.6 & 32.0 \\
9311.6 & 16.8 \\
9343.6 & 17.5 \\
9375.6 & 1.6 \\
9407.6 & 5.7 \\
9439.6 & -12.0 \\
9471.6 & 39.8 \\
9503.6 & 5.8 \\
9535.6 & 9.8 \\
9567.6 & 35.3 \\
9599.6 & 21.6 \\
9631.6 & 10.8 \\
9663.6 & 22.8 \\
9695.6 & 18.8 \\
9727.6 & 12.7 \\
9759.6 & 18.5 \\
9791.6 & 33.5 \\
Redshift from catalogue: 0.723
